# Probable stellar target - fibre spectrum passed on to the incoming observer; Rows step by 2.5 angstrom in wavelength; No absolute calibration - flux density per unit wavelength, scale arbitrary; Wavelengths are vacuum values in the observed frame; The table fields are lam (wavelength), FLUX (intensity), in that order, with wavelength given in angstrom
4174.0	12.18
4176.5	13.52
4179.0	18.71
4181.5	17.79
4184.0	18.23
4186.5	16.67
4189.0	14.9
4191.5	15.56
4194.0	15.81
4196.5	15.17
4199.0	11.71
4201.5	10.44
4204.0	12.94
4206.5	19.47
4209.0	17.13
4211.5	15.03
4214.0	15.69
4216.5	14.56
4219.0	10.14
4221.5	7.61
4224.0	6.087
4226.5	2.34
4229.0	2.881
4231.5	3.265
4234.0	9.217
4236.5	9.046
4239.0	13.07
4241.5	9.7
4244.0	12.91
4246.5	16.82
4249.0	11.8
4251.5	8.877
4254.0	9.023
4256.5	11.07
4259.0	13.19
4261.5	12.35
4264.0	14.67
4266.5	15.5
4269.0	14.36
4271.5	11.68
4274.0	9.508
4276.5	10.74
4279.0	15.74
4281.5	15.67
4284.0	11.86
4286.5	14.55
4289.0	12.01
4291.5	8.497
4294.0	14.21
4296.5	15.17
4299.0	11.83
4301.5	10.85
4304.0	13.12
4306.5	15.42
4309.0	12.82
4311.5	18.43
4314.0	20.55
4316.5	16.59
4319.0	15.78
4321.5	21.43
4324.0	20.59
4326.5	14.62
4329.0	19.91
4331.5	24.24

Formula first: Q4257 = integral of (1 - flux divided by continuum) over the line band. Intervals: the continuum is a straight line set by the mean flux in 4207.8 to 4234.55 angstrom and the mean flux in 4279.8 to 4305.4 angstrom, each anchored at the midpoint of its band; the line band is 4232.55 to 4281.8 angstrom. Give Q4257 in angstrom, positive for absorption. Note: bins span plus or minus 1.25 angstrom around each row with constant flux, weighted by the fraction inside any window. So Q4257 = -4.3 angstrom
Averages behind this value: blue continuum 9.44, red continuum 12.8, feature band 12.1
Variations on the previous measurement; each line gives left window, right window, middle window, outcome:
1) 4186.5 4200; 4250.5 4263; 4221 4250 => 8.0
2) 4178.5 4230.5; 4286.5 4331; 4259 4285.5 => 2.7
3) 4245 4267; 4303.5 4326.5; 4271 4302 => 4.9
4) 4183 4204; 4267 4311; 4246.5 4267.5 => 1.9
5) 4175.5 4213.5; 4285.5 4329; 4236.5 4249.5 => 2.4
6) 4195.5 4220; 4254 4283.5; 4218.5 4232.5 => 8.8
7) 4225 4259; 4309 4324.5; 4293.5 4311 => 3.2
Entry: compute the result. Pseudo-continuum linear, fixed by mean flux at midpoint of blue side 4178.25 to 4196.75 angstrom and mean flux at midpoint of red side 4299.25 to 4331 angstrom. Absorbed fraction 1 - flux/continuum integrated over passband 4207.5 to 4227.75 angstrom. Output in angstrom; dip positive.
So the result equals 6.6 angstrom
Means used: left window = 16.6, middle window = 11.2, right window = 16.7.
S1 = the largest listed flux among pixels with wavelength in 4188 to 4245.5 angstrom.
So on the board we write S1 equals 19.47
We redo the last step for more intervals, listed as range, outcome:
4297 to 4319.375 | 20.55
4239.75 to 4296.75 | 16.82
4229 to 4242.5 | 13.07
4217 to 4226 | 10.14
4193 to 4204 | 15.81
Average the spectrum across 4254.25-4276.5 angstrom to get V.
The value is 12.5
